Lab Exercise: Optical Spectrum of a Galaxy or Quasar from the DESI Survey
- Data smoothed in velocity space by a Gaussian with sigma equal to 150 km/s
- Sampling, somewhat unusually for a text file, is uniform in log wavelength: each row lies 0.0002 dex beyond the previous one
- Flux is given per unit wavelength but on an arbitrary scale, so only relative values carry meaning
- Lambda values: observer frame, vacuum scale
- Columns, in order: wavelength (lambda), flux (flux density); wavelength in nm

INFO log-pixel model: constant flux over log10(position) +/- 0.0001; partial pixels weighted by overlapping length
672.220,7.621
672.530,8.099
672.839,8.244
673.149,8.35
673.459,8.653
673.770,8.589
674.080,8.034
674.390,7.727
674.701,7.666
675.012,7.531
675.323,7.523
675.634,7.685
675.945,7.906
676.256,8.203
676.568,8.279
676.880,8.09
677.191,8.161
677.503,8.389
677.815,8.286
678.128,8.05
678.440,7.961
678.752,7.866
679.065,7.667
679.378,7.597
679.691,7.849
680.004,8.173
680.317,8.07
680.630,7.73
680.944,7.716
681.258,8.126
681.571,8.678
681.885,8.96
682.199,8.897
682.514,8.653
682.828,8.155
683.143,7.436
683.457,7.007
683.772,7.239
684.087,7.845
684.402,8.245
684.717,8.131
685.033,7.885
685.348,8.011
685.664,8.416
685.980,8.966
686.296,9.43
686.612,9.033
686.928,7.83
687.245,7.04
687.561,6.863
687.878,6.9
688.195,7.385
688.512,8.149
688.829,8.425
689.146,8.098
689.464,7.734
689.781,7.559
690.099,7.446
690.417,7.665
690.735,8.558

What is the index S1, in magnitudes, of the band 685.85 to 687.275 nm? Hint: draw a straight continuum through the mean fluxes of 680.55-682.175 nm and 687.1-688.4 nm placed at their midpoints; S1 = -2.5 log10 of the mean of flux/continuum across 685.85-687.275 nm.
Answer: -0.172 mag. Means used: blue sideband 8.32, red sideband 7.09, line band 8.58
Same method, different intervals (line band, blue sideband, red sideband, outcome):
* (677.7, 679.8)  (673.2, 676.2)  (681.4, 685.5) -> 0.02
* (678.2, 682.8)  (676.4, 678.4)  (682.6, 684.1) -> -0.04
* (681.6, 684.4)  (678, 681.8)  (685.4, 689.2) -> -0.01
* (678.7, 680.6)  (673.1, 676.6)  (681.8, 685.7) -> 0.02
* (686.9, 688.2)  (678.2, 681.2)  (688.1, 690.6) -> 0.10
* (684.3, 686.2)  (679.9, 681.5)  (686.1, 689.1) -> -0.05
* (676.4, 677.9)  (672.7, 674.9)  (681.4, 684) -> -0.01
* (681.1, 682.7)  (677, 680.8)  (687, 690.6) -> -0.10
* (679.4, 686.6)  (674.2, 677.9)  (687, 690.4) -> -0.06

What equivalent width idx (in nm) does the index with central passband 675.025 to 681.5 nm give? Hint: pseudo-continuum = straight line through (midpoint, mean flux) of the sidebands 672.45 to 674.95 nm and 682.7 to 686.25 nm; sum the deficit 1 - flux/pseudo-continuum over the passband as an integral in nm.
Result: 0.09 nm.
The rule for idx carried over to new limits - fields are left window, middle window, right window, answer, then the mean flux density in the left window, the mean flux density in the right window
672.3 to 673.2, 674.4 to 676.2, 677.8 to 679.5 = 0.08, 8.17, 7.88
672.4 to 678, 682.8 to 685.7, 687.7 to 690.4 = 0.01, 8.08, 7.7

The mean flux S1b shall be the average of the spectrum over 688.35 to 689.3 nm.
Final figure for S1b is 8.23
